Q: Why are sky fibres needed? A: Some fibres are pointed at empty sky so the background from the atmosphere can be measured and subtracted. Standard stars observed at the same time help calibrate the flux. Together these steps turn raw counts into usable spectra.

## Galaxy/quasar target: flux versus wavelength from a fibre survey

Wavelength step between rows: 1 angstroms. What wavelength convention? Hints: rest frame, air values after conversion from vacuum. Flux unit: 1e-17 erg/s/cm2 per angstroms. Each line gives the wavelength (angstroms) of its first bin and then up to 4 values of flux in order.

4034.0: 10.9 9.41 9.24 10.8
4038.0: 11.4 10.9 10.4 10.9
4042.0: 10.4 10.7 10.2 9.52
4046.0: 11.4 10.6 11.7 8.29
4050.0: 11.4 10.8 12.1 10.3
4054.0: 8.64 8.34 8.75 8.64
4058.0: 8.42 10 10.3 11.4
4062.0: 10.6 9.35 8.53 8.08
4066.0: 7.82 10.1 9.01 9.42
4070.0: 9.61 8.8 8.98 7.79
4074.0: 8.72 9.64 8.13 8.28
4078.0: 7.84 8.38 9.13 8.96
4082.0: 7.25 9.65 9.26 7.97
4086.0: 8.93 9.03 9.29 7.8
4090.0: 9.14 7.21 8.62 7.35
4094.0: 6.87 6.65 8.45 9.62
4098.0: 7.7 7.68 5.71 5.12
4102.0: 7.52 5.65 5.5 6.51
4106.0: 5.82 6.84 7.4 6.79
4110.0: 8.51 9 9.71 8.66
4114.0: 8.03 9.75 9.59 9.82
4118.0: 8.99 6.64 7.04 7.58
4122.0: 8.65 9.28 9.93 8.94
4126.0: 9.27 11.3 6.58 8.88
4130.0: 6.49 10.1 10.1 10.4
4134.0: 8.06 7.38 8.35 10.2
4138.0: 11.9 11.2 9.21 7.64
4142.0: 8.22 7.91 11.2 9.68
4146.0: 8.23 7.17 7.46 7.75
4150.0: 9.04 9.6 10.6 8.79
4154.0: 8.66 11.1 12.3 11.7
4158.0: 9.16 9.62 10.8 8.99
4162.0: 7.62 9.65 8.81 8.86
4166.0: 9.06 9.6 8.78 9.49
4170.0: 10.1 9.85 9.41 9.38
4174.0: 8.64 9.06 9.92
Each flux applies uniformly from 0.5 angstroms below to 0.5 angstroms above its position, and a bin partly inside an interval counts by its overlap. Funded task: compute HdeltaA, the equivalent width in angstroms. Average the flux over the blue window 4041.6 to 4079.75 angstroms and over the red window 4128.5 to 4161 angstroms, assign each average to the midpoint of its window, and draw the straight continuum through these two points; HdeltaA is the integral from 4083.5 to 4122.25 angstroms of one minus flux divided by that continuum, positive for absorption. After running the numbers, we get 6.4 angstroms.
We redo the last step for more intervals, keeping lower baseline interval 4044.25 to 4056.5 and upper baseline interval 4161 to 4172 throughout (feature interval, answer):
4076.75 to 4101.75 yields 4.5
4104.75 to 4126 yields 2.9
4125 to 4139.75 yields 0.3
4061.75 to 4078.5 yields 1.9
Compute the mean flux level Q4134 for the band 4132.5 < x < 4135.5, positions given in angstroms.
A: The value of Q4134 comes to 8.61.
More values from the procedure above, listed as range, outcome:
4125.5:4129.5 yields 9.01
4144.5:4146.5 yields 8.96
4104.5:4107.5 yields 6.39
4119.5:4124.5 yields 8.5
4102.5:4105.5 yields 5.89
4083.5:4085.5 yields 8.62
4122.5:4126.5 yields 9.36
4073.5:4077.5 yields 8.69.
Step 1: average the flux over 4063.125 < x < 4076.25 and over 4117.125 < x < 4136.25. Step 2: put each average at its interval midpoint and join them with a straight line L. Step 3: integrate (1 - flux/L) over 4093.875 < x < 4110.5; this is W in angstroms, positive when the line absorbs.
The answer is 3.4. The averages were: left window 8.85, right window 8.66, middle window 6.96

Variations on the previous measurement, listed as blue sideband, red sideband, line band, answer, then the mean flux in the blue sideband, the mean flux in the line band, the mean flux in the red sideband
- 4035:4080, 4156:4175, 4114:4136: 1.8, 9.64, 8.77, 9.48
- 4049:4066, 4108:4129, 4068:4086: 1.2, 9.63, 8.71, 8.68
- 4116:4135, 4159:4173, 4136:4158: -1.0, 8.77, 9.47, 9.32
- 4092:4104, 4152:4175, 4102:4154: -2.0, 7.11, 8.57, 9.57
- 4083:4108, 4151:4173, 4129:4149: -0.1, 7.55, 8.96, 9.66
